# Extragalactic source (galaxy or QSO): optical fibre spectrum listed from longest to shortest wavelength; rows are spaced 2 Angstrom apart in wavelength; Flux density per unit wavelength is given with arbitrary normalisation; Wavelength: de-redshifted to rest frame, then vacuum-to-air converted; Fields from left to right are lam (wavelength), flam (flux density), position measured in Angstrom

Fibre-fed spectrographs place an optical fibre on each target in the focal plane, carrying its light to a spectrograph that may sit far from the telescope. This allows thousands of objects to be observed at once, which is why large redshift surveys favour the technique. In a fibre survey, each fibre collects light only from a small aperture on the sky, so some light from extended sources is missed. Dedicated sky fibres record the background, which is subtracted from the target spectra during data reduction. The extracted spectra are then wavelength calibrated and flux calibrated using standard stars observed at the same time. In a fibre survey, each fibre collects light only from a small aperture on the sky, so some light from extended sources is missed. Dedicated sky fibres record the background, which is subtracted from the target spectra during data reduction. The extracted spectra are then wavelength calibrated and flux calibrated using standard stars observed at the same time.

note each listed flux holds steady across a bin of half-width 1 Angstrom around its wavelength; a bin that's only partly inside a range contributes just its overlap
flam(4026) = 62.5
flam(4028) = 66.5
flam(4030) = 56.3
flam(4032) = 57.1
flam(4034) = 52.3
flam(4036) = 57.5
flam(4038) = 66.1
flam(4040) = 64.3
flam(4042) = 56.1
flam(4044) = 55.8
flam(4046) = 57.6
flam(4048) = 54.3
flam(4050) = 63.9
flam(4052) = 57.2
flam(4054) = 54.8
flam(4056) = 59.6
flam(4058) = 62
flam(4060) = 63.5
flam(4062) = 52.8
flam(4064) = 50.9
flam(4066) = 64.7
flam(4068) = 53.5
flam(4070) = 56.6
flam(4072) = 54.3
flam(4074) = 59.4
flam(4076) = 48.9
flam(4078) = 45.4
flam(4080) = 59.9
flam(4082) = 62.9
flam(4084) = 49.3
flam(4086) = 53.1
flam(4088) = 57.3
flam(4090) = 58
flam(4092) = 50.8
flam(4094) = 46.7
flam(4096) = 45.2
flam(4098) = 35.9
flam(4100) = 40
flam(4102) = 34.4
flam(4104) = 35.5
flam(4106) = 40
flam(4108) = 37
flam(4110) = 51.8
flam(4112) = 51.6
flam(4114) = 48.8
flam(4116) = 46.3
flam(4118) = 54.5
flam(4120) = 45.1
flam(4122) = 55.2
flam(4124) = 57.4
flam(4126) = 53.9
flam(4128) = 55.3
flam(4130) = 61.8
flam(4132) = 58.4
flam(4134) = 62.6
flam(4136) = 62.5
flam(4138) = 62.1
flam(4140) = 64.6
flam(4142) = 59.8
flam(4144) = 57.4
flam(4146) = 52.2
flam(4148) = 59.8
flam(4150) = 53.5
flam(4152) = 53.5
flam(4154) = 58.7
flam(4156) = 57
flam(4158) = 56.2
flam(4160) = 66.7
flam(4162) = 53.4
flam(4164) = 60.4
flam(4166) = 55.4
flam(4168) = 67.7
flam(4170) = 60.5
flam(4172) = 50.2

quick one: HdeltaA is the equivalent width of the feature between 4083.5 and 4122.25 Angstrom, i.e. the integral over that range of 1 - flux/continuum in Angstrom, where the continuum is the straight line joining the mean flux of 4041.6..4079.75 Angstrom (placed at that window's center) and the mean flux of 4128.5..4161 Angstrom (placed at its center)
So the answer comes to 7.5 Angstrom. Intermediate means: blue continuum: 56.5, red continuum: 59.1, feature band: 46.6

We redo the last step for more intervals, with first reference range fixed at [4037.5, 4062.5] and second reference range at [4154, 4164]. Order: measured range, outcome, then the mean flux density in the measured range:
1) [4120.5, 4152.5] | 0.4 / 58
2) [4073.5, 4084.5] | 0.9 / 54.3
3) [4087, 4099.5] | 2.2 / 48.6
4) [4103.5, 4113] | 2.5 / 43.6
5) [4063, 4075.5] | 0.6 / 56.3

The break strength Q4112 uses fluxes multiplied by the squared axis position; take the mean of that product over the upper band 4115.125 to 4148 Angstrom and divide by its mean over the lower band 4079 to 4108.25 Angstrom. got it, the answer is 1.2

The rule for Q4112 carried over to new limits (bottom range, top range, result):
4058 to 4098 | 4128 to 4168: 1.13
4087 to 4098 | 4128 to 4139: 1.24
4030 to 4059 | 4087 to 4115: 0.80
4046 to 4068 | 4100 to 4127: 0.83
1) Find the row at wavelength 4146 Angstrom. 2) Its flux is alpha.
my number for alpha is 52.2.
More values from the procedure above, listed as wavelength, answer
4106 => 40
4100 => 40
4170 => 60.5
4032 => 57.1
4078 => 45.4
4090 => 58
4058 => 62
